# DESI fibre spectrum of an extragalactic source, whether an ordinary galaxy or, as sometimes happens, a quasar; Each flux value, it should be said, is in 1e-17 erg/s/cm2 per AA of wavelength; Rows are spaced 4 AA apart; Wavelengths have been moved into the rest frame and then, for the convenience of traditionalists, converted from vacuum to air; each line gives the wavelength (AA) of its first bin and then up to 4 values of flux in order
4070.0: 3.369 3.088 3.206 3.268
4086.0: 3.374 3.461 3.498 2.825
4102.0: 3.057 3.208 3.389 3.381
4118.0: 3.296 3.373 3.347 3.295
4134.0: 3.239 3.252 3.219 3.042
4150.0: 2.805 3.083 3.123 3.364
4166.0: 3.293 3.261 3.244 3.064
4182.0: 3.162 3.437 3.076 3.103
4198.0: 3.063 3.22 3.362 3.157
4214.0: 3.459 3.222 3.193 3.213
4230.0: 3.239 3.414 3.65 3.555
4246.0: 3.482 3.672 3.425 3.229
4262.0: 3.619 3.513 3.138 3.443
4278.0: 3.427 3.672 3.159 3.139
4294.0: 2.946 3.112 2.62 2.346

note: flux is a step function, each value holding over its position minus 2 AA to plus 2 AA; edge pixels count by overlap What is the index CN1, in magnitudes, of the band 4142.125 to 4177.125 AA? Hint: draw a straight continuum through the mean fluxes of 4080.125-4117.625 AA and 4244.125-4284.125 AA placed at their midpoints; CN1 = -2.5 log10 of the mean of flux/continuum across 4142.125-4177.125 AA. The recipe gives 0.06 mag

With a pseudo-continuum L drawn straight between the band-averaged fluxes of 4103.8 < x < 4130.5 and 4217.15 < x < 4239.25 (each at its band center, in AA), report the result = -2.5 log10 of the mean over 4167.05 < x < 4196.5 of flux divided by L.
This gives 0.04 mag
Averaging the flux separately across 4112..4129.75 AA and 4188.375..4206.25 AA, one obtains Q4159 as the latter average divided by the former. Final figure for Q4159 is 0.94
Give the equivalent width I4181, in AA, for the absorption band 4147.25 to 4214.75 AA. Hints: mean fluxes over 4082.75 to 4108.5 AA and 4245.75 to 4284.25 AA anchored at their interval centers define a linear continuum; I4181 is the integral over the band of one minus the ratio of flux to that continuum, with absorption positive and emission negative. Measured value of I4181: 3.3 AA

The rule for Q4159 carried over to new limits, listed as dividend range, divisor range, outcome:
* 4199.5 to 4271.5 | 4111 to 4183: 1.05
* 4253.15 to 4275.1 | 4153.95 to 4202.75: 1.06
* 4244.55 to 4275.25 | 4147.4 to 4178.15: 1.09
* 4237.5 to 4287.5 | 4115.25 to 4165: 1.08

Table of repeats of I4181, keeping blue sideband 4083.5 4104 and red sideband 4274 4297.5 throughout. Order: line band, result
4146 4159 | 1.0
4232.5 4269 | -2.6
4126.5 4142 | -0.1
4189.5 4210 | 0.6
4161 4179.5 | 0.1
